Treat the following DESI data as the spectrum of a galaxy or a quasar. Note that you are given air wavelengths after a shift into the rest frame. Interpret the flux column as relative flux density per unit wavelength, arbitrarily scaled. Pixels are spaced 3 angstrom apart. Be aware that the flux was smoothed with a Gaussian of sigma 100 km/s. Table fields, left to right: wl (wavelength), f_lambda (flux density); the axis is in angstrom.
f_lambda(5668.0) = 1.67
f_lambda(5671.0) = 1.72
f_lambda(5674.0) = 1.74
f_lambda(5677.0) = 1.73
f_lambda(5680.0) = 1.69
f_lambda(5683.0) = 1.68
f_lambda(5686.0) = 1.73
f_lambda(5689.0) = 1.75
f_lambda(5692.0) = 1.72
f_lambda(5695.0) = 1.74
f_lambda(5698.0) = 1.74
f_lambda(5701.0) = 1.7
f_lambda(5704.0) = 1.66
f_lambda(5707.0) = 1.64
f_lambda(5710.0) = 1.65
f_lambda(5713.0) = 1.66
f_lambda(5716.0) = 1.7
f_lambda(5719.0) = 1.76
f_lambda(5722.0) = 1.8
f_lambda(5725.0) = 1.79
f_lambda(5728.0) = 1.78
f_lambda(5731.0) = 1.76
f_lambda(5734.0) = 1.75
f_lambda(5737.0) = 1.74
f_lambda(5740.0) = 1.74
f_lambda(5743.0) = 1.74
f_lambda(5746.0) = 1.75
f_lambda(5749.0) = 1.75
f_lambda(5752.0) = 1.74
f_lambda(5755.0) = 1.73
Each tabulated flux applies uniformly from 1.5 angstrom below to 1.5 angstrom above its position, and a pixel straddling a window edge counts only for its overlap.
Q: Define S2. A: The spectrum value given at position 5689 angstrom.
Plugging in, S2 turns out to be 1.75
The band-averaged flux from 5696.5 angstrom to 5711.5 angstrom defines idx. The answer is 1.68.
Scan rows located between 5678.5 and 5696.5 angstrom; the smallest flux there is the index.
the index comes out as 1.68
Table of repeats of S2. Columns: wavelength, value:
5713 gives 1.66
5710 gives 1.65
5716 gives 1.7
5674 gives 1.74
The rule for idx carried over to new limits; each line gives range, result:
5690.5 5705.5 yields 1.71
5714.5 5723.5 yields 1.75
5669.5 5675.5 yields 1.73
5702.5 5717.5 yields 1.66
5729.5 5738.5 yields 1.75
